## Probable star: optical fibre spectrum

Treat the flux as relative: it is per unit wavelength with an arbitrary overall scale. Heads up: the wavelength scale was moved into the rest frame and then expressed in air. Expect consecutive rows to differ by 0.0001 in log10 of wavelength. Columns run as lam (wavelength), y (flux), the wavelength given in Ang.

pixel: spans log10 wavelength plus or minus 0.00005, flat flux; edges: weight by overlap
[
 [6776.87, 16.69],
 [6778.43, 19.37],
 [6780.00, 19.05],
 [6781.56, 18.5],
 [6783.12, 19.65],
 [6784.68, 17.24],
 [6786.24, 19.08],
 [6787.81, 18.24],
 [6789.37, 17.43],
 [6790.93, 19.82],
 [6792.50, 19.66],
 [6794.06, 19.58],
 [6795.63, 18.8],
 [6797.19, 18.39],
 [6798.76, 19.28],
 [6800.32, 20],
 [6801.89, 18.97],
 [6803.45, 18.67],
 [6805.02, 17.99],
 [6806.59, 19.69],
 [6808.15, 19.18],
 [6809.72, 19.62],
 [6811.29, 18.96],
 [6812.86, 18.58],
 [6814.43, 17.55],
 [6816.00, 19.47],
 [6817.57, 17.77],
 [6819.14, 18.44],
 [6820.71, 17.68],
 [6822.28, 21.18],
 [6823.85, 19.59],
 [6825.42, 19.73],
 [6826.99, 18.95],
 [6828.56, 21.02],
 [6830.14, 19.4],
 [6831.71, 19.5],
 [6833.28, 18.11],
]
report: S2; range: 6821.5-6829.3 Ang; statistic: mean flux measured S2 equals 20.1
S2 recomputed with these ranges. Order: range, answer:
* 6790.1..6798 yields 19.2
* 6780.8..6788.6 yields 18.5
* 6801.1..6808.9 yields 18.9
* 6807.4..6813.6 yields 19.1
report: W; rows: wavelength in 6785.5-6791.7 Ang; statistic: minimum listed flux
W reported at 17.43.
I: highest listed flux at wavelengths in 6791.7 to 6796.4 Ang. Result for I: 19.66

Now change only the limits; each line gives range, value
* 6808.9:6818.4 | 19.62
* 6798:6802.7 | 20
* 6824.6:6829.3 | 21.02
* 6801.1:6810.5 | 19.69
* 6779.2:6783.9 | 19.65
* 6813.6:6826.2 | 21.18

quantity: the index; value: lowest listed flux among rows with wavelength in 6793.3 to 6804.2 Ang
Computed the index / 18.39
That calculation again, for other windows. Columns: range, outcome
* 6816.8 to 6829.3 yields 17.68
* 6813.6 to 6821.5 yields 17.55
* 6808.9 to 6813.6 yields 18.58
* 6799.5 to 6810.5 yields 17.99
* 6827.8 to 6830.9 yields 19.4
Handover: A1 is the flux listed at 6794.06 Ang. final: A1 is 19.58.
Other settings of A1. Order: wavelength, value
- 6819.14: 18.44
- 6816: 19.47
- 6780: 19.05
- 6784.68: 17.24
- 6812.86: 18.58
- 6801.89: 18.97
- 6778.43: 19.37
